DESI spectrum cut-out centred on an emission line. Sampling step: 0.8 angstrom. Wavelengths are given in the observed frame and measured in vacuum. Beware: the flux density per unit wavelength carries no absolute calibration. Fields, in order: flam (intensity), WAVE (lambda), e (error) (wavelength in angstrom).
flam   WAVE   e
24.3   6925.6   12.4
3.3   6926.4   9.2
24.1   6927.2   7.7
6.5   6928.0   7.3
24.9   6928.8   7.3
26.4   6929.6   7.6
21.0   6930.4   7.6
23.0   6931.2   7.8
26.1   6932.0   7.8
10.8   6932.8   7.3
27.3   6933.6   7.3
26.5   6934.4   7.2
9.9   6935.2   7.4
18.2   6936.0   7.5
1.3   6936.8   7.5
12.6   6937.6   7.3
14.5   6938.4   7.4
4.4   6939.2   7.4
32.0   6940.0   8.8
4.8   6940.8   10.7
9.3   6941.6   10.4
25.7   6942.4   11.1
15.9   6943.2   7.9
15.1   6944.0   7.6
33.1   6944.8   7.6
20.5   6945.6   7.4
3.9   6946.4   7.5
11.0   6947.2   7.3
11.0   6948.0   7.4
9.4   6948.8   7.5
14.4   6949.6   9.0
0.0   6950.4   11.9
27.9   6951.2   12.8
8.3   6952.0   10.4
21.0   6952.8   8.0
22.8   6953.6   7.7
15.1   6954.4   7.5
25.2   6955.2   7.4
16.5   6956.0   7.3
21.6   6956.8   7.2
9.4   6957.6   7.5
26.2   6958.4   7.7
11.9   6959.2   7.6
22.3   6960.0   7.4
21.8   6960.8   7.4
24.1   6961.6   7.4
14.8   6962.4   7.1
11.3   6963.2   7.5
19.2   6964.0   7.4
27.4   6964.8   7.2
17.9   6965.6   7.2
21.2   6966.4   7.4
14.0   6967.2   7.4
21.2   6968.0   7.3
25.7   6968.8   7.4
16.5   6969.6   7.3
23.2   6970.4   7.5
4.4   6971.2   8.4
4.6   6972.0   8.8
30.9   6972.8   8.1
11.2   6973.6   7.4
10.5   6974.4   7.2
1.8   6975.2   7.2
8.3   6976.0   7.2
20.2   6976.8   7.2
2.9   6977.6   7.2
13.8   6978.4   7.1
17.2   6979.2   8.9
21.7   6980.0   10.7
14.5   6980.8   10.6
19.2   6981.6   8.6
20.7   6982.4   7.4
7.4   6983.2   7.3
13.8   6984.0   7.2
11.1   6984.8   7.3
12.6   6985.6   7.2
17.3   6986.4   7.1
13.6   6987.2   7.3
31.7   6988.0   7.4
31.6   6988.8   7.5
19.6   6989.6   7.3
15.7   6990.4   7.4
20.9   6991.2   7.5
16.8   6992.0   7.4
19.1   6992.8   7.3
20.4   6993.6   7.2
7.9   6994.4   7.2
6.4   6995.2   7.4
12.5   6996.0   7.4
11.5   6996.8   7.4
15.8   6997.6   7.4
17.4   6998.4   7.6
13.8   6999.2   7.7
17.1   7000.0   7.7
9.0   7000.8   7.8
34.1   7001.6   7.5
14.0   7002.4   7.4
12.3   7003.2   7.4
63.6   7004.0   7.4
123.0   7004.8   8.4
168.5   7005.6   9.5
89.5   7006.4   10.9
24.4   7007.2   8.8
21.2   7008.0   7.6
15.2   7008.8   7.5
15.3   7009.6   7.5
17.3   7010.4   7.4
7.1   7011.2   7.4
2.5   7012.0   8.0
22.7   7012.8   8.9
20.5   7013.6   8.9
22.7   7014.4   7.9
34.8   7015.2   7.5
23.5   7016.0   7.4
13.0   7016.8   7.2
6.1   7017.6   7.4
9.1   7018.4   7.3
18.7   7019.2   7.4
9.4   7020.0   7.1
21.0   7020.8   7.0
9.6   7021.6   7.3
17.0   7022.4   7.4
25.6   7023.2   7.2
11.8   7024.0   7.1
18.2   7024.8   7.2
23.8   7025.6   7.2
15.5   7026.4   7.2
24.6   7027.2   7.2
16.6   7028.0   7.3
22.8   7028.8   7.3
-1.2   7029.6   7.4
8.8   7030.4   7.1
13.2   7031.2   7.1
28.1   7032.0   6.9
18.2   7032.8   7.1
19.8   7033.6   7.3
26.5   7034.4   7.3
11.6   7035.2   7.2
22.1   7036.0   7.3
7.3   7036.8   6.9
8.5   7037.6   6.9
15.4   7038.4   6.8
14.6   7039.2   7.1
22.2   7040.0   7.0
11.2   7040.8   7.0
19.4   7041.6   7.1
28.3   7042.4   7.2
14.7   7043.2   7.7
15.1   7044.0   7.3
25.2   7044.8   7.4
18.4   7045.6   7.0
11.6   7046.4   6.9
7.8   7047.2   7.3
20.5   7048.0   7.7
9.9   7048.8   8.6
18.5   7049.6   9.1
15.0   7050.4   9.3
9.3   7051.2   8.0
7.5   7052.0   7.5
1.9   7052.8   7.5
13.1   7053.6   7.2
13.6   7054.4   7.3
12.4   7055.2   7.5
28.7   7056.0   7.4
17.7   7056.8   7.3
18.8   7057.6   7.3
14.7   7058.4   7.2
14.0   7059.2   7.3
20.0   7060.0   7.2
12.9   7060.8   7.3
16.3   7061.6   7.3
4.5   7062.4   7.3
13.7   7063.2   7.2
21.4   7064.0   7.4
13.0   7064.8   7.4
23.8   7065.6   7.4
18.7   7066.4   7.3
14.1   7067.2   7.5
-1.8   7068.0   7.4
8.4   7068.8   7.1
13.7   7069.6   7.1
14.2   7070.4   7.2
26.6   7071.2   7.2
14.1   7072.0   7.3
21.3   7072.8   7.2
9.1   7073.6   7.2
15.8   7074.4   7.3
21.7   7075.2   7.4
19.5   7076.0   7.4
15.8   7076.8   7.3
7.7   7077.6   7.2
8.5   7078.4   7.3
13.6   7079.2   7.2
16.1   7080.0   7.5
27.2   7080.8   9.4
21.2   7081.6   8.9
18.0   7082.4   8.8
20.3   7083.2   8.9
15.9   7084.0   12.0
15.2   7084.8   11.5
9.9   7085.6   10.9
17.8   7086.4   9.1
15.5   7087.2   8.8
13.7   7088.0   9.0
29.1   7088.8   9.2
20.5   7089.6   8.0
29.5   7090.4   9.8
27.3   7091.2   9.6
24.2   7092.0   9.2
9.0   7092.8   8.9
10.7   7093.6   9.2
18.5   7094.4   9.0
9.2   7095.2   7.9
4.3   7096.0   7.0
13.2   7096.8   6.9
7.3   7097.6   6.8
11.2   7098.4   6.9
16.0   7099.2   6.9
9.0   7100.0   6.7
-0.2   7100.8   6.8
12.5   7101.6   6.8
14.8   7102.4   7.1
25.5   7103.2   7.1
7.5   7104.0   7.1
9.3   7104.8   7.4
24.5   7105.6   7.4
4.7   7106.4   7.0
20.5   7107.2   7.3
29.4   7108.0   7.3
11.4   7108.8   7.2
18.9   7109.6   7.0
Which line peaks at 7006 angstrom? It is H-alpha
